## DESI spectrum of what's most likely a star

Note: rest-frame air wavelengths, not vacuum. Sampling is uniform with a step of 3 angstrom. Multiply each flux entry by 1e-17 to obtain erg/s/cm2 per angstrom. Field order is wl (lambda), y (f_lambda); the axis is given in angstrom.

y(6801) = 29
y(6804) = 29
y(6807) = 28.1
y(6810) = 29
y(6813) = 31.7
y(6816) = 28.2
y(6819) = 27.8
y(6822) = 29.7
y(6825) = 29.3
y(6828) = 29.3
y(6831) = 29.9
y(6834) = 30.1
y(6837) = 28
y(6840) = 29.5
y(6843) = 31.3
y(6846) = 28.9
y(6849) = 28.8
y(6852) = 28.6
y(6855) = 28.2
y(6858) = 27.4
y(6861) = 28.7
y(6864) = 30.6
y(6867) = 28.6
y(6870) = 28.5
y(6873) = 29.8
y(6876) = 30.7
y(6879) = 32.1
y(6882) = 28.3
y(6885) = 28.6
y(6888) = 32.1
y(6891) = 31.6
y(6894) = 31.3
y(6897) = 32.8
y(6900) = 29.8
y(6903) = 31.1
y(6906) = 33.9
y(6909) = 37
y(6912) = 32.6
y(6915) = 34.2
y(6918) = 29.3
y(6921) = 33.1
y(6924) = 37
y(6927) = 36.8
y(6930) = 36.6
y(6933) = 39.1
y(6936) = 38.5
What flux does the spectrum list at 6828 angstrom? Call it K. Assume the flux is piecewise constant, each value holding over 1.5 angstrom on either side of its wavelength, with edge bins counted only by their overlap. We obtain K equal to 29.3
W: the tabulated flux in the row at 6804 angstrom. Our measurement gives 29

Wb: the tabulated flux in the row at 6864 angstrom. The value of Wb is 30.6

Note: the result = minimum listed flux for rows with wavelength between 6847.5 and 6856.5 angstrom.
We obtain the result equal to 28.2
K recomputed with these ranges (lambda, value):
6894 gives 31.3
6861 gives 28.7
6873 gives 29.8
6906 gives 33.9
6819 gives 27.8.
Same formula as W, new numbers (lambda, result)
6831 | 29.9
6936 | 38.5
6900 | 29.8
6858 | 27.4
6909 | 37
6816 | 28.2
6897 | 32.8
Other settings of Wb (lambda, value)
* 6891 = 31.6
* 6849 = 28.8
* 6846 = 28.9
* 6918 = 29.3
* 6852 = 28.6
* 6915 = 34.2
